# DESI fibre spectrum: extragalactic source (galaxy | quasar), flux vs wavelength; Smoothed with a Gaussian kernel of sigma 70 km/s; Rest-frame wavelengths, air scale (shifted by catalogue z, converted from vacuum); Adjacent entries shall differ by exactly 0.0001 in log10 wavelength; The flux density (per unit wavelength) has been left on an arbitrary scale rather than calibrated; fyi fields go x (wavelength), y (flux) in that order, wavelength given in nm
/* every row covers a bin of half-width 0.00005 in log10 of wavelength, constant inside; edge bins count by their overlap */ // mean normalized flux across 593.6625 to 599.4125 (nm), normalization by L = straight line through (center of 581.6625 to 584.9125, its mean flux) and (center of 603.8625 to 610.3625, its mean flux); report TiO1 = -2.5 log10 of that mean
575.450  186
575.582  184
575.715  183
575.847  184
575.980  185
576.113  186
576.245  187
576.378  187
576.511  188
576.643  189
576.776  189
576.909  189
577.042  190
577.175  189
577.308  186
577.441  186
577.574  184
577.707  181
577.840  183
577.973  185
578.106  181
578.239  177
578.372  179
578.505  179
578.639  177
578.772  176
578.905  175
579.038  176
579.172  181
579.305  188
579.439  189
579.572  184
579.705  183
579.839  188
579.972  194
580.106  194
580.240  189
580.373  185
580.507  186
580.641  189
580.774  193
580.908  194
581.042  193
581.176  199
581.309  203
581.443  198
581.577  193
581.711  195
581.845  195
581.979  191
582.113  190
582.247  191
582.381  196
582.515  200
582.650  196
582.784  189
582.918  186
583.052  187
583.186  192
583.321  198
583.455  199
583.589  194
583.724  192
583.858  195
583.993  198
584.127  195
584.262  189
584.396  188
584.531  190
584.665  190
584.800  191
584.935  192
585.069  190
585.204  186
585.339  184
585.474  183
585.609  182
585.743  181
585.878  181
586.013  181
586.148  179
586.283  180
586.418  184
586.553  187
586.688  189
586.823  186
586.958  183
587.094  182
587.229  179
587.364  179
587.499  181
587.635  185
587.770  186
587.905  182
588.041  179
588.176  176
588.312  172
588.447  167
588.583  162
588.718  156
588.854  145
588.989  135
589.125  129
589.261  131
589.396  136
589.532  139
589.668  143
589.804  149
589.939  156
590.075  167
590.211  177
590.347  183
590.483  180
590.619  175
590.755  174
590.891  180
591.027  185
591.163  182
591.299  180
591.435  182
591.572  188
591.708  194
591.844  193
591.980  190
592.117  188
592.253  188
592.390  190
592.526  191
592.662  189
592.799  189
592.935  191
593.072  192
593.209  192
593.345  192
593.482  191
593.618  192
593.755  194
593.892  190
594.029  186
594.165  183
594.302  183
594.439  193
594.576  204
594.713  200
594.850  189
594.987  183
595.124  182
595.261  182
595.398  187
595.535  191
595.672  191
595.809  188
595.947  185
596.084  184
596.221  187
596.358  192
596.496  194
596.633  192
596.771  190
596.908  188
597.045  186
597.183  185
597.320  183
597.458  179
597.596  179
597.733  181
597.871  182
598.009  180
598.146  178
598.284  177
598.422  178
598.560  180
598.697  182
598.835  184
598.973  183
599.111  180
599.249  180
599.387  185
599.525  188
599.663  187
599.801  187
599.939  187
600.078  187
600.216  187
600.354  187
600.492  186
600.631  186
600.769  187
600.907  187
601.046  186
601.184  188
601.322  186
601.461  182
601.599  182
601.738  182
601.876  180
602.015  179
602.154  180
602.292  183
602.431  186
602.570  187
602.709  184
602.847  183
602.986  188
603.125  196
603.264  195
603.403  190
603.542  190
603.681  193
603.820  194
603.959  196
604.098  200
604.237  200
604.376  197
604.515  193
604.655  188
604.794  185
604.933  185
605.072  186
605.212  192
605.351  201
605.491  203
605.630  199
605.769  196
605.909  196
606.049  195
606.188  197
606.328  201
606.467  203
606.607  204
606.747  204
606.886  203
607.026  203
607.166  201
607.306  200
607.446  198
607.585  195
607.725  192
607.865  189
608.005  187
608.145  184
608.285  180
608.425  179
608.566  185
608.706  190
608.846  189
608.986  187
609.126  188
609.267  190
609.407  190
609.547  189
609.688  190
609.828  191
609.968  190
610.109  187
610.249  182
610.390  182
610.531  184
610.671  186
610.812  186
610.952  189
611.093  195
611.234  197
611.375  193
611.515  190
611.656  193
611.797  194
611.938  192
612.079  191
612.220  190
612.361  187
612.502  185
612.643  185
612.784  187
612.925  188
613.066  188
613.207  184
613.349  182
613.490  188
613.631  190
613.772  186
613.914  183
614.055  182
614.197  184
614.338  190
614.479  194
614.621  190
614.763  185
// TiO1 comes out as 0.04 mag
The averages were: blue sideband 193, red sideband 193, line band 186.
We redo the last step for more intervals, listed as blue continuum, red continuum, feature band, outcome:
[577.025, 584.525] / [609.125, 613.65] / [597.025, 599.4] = 0.05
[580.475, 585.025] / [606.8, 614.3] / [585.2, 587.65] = 0.06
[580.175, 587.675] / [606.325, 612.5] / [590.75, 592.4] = 0.02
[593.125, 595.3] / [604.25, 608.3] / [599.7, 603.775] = 0.04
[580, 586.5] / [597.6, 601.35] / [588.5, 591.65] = 0.16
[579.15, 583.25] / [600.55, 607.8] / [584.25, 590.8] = 0.11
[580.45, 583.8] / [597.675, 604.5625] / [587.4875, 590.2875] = 0.20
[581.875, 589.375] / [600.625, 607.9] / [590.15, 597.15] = -0.01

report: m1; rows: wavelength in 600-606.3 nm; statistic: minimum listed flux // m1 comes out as 179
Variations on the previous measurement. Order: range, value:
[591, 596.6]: 180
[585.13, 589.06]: 135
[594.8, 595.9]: 182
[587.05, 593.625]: 129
